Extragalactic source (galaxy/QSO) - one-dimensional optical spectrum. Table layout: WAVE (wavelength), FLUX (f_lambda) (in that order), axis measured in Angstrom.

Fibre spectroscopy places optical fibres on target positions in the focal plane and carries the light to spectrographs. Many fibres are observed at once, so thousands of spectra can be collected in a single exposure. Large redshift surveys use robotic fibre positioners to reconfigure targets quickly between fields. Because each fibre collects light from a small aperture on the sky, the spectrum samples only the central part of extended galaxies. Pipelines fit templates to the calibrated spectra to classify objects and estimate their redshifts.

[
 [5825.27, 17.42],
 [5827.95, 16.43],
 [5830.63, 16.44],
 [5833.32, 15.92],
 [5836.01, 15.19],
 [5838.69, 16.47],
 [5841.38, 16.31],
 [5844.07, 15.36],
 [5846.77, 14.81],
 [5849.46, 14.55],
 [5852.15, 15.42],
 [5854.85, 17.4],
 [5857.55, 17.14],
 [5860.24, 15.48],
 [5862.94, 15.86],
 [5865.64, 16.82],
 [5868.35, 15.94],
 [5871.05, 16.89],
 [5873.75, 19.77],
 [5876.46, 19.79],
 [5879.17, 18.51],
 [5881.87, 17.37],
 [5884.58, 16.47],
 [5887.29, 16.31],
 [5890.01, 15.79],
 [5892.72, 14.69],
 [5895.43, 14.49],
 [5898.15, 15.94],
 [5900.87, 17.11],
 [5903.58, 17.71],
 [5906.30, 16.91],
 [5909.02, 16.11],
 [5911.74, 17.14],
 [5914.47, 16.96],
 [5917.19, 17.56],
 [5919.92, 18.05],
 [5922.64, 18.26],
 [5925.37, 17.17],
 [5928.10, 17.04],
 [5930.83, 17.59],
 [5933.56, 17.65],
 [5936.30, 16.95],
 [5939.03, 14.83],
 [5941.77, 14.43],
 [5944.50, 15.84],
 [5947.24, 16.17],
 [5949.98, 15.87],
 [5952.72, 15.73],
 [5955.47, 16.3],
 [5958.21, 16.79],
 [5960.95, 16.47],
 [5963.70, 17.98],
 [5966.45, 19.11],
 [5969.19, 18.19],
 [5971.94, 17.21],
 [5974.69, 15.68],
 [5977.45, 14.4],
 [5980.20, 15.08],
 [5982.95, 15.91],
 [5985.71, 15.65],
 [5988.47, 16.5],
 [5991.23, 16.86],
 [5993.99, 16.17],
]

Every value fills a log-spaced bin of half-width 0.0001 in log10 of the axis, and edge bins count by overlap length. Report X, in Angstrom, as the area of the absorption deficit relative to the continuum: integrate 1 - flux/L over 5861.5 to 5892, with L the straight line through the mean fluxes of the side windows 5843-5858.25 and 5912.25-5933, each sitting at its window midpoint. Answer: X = -1.5 Angstrom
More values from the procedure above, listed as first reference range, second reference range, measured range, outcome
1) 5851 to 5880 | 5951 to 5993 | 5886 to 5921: 0.9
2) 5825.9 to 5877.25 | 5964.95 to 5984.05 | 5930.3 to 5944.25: 0.3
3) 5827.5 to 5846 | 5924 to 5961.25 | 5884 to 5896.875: 0.5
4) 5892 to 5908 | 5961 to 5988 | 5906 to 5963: -1.0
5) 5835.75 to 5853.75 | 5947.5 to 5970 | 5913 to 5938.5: -1.3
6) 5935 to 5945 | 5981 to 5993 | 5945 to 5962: -0.6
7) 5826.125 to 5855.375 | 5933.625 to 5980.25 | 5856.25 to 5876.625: -1.4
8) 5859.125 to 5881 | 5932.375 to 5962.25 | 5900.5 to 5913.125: -0.2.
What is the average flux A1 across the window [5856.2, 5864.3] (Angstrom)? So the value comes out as 16.2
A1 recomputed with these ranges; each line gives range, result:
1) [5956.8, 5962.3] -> 16.7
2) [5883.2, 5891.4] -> 16.2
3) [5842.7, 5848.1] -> 15.1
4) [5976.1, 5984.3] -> 15.1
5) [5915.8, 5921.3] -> 17.8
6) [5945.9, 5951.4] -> 16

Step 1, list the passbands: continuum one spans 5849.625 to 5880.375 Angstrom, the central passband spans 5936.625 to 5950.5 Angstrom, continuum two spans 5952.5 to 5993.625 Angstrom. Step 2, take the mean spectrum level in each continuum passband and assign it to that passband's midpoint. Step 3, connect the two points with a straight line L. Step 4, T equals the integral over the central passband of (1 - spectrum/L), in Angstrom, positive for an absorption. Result 1.0 Angstrom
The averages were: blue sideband 17.1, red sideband 16.5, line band 15.5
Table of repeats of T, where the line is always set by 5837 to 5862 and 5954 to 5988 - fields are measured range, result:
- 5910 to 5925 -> -1.2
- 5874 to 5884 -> -1.6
